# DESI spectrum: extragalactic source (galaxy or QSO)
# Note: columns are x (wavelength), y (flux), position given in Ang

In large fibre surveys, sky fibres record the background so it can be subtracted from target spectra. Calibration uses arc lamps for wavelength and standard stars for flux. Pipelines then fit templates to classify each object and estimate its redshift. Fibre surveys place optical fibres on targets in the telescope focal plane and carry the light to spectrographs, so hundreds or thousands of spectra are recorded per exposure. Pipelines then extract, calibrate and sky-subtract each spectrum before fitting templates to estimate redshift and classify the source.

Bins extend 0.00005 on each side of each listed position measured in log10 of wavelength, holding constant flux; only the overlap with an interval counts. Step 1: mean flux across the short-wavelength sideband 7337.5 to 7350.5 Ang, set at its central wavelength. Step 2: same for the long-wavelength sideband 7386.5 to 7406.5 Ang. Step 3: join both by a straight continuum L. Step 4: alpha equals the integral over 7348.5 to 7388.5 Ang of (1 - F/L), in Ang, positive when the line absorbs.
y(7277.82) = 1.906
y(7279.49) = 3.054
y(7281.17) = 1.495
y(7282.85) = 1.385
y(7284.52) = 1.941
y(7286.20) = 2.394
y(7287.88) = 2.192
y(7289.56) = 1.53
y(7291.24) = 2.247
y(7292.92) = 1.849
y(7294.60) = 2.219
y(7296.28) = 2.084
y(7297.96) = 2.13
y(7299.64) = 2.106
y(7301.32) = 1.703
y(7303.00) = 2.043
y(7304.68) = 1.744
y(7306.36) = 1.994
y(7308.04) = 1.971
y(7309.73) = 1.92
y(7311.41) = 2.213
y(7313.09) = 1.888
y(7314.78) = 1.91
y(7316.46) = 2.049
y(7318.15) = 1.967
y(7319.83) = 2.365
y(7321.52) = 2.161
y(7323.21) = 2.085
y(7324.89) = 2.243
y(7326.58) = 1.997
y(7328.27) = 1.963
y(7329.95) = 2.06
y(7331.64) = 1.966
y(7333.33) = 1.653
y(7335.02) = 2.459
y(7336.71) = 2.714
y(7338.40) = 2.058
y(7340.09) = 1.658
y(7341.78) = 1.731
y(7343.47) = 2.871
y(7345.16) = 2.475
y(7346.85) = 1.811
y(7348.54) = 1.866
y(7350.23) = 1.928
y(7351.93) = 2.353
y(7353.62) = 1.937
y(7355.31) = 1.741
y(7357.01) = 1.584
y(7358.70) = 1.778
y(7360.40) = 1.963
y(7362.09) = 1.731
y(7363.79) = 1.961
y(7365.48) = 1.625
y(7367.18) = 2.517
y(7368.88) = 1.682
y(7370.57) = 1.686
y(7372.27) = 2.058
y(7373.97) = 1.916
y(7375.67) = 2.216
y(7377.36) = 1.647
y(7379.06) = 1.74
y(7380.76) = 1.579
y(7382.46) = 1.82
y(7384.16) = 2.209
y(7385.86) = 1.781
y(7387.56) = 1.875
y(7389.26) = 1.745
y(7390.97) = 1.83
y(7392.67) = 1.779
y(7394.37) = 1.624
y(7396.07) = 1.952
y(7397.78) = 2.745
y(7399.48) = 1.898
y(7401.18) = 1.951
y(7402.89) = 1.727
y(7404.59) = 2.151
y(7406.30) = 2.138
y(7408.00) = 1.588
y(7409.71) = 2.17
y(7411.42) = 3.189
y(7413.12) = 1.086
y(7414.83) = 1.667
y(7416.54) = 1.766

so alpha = 2.4 Ang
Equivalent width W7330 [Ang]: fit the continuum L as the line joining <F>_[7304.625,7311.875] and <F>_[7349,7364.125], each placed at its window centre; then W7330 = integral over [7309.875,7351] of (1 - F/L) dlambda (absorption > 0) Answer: -3.2 Ang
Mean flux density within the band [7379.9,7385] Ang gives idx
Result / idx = 1.87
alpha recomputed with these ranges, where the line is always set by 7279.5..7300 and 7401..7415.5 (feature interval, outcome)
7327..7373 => -0.2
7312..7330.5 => -0.7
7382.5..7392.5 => 0.5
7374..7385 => 0.6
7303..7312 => 0.1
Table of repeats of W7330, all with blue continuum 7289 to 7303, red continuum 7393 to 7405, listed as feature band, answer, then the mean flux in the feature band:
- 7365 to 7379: 0.5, 1.92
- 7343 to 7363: 0.1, 1.99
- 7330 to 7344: -0.9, 2.12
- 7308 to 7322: -0.4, 2.05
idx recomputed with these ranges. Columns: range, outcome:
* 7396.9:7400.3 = 2.32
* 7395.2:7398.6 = 2.34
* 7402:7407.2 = 2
